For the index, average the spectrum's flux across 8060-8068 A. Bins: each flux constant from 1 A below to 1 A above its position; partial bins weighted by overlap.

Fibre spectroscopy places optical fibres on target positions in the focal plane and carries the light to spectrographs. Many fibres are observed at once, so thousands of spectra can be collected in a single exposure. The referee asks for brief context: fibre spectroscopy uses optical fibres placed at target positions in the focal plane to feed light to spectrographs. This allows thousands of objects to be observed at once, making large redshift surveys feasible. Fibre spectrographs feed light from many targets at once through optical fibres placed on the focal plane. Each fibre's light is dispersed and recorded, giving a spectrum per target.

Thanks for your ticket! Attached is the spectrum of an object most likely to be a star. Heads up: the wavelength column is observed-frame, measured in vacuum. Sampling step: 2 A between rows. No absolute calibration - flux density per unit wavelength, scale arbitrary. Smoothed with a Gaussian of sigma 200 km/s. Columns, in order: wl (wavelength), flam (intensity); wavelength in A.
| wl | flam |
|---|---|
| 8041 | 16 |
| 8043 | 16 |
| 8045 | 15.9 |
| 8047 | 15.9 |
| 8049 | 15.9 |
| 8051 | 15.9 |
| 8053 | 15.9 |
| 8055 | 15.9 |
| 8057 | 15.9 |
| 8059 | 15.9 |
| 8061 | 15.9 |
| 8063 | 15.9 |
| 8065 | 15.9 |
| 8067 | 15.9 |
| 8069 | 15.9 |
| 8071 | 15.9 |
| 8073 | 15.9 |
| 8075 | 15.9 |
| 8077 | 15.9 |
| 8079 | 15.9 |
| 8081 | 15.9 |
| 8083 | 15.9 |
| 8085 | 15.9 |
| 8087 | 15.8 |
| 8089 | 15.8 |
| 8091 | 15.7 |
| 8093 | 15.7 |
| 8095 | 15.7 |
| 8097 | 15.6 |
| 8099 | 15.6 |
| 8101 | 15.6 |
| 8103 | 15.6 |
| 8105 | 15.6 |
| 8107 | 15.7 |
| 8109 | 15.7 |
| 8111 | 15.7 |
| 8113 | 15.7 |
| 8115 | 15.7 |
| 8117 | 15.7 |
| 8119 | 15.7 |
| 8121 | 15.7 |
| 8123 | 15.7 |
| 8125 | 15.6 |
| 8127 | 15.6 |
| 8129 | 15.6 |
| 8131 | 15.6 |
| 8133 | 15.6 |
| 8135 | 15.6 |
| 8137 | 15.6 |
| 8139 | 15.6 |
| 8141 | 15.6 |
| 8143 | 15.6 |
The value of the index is 15.9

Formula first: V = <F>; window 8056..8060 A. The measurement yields 15.9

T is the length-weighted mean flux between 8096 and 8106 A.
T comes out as 15.6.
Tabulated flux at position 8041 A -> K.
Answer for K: 16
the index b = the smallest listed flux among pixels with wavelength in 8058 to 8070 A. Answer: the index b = 15.9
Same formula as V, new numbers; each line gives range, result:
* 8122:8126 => 15.6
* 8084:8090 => 15.8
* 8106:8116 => 15.7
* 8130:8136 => 15.6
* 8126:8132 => 15.6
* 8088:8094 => 15.7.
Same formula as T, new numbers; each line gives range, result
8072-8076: 15.9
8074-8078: 15.9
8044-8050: 15.9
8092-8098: 15.7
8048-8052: 15.9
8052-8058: 15.9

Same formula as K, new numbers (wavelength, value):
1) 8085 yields 15.9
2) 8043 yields 16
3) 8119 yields 15.7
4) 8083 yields 15.9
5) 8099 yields 15.6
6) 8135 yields 15.6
